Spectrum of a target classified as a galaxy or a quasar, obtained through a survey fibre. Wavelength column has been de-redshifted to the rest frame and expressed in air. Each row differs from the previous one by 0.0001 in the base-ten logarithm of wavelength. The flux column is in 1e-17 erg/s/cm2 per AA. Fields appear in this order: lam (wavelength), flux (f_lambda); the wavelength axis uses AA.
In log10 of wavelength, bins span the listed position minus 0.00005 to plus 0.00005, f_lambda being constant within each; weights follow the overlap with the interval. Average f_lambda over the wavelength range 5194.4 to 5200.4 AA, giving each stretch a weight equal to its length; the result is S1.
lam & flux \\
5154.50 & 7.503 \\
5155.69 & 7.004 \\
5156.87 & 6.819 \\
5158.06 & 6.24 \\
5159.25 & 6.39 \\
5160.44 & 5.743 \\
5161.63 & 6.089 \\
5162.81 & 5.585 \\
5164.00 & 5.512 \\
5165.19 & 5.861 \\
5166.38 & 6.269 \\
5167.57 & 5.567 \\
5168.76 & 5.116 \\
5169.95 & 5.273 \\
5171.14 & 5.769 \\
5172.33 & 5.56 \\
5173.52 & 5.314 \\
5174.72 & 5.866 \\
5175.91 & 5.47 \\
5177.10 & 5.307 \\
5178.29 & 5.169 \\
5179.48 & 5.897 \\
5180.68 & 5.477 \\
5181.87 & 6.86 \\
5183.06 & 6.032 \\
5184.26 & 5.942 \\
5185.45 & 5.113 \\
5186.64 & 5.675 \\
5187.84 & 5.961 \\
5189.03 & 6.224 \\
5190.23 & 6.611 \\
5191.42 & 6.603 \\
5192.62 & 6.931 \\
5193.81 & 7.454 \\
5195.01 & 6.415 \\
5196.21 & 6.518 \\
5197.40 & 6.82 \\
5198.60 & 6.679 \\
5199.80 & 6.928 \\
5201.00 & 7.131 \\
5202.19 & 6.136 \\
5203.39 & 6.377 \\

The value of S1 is 6.66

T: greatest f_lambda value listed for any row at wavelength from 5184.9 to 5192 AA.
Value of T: 6.611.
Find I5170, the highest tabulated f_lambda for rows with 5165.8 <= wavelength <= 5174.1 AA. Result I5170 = 6.269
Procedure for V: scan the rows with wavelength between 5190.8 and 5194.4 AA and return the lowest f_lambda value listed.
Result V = 6.603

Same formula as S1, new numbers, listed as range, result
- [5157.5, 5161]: 6.12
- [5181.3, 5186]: 5.99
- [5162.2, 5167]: 5.81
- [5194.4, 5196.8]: 6.45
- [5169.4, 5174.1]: 5.48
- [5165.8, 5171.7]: 5.6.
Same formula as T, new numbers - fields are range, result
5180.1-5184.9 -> 6.86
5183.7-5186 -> 5.942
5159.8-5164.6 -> 6.089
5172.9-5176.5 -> 5.866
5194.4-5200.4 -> 6.928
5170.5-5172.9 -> 5.769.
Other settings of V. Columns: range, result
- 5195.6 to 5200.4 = 6.518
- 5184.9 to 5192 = 5.113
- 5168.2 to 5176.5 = 5.116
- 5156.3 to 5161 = 5.743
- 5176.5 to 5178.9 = 5.169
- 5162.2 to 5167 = 5.512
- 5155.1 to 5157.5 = 6.819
